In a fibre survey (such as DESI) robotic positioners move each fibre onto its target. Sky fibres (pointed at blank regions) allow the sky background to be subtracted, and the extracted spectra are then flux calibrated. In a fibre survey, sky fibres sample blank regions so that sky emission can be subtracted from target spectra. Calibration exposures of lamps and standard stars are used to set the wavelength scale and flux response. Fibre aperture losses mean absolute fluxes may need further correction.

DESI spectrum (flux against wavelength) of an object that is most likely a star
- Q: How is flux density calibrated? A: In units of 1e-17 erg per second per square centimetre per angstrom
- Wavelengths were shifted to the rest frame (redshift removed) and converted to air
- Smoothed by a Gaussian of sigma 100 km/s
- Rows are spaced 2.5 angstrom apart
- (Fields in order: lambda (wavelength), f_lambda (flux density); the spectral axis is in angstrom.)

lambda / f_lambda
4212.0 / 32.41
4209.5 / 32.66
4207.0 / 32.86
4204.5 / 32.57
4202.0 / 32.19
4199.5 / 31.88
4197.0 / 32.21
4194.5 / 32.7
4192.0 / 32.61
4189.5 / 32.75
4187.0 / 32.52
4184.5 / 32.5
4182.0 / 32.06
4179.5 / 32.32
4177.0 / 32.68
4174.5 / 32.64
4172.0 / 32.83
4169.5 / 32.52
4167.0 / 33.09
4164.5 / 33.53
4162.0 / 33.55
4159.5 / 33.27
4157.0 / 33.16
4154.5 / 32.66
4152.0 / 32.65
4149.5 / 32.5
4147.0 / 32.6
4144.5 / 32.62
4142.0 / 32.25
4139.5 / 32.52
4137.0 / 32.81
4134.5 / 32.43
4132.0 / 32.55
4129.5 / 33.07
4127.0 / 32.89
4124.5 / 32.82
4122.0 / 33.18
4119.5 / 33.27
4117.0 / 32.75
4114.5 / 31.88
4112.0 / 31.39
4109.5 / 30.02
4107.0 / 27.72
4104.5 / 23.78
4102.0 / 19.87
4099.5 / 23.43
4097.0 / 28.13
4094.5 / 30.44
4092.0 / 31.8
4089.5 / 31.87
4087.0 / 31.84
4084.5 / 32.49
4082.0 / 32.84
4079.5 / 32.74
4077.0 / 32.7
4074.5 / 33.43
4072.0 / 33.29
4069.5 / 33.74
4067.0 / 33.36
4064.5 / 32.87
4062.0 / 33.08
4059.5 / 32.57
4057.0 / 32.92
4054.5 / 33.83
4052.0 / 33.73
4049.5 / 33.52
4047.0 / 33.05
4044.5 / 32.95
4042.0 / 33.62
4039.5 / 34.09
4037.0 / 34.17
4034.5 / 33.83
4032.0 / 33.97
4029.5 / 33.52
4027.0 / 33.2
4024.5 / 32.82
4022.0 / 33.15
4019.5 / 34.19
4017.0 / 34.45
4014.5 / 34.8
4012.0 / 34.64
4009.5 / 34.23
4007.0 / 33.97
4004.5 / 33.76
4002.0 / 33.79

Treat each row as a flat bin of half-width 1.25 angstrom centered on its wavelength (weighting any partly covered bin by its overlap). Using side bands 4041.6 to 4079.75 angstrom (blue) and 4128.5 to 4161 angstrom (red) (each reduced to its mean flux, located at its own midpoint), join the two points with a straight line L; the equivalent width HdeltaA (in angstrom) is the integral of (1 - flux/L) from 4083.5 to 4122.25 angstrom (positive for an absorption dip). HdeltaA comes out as 4.1 angstrom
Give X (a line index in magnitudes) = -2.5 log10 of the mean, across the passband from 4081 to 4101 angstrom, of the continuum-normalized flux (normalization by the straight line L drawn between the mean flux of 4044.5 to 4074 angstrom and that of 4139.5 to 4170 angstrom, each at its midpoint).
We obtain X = 0.10 mag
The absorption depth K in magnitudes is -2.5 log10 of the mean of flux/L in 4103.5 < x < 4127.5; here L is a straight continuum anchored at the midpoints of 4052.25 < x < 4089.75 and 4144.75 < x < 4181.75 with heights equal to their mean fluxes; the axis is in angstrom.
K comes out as 0.06 mag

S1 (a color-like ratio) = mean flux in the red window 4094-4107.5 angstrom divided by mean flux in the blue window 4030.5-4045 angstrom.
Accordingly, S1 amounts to 0.74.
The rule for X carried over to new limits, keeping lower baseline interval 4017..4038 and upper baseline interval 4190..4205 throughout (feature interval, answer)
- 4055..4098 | 0.03 mag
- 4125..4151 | 0.01 mag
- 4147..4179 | -0.01 mag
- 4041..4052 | 0.01 mag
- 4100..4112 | 0.27 mag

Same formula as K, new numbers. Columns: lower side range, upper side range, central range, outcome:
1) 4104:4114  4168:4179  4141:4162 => -0.05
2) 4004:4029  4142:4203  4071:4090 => 0.02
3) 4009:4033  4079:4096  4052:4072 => -0.02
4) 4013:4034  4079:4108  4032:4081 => -0.06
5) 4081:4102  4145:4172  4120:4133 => -0.05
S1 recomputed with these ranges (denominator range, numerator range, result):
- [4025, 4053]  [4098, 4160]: 0.93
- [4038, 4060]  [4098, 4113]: 0.78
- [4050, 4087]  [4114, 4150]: 0.99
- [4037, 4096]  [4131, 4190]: 0.99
